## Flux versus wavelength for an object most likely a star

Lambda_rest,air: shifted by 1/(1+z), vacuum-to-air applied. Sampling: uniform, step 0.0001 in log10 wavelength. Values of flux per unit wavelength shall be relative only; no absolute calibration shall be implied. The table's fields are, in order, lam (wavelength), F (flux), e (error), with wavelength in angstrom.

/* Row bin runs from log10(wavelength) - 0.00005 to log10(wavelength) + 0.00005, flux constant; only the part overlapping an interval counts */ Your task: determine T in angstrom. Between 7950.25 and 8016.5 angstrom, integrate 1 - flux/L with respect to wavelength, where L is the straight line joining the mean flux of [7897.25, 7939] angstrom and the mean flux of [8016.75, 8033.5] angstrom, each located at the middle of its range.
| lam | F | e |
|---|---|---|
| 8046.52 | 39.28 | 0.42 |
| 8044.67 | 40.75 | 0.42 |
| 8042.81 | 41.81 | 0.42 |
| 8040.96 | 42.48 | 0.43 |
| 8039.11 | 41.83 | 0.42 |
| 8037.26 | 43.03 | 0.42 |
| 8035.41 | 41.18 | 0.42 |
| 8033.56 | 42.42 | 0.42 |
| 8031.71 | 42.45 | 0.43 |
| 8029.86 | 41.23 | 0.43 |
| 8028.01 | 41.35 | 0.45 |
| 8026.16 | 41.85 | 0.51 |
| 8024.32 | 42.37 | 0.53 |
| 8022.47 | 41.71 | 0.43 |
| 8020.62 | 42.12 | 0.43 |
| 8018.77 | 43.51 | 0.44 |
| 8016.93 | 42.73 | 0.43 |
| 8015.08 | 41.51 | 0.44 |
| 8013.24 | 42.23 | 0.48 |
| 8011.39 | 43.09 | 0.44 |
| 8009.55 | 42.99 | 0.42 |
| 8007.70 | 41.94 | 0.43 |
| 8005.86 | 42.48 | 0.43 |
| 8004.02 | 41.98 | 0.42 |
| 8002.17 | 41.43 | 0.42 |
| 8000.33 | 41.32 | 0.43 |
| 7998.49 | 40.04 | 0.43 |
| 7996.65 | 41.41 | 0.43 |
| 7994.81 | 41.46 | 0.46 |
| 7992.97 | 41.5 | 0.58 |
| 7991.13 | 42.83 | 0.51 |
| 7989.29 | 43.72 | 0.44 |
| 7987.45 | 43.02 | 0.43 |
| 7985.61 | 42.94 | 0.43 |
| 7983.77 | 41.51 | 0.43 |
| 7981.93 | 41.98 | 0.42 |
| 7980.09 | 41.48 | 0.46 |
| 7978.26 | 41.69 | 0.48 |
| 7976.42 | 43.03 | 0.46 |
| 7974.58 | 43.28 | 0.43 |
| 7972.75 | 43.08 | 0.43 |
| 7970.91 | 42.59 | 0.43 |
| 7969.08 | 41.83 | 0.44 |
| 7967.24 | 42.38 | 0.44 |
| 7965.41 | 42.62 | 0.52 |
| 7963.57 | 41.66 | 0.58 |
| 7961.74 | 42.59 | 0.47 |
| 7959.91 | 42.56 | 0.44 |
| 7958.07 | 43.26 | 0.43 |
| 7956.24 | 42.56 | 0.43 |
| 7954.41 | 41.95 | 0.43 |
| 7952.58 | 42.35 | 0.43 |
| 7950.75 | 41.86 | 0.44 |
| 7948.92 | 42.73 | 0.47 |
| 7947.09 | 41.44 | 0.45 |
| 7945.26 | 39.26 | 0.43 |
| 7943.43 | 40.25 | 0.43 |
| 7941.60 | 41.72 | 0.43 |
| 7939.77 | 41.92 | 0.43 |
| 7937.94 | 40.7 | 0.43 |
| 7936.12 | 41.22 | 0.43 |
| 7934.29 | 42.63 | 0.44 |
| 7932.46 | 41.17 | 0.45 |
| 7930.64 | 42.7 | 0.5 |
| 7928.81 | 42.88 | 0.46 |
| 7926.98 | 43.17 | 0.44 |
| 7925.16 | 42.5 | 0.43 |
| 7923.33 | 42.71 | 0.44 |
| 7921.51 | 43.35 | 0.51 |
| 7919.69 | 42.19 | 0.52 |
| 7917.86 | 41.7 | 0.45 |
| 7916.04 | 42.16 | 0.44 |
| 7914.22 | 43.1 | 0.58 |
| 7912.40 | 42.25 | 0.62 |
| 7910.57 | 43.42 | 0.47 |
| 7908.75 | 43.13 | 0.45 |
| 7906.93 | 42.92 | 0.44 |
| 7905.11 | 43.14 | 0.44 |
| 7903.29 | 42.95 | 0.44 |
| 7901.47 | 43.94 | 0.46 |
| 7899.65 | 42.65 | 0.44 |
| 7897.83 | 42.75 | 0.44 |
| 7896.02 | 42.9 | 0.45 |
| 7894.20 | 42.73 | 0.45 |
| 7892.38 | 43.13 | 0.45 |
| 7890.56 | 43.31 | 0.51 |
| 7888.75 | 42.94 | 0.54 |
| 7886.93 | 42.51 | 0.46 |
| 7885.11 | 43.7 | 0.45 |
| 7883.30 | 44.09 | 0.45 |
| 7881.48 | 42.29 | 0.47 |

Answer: 0.1 angstrom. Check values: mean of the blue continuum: 42.6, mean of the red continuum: 42.1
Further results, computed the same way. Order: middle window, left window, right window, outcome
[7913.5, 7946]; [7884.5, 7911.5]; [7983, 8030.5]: 0.61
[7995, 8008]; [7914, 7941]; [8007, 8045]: 0.21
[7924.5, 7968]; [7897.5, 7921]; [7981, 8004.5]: 0.42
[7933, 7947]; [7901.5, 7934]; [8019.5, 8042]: 0.48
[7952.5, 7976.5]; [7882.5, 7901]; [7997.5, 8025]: -0.04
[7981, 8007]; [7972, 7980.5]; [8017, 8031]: 0.26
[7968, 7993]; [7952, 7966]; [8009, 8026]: -0.03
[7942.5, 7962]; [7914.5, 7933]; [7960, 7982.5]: 0.26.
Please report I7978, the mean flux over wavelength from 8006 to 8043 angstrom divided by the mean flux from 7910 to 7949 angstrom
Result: 1.00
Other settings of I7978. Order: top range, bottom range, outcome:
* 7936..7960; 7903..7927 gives 0.98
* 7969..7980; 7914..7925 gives 1.00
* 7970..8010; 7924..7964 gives 1.00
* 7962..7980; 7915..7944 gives 1.01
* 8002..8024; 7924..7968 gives 1.01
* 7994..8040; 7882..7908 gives 0.97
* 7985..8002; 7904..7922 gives 0.98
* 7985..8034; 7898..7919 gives 0.98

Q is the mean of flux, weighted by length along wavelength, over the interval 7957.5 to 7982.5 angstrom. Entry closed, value 42.4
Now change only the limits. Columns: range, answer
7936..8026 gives 42.1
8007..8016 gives 42.4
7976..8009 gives 42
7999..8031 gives 42.1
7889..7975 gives 42.4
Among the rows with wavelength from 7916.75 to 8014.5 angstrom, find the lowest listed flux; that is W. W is 39.26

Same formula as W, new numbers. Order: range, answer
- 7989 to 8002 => 40.04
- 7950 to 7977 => 41.66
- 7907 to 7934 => 41.17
